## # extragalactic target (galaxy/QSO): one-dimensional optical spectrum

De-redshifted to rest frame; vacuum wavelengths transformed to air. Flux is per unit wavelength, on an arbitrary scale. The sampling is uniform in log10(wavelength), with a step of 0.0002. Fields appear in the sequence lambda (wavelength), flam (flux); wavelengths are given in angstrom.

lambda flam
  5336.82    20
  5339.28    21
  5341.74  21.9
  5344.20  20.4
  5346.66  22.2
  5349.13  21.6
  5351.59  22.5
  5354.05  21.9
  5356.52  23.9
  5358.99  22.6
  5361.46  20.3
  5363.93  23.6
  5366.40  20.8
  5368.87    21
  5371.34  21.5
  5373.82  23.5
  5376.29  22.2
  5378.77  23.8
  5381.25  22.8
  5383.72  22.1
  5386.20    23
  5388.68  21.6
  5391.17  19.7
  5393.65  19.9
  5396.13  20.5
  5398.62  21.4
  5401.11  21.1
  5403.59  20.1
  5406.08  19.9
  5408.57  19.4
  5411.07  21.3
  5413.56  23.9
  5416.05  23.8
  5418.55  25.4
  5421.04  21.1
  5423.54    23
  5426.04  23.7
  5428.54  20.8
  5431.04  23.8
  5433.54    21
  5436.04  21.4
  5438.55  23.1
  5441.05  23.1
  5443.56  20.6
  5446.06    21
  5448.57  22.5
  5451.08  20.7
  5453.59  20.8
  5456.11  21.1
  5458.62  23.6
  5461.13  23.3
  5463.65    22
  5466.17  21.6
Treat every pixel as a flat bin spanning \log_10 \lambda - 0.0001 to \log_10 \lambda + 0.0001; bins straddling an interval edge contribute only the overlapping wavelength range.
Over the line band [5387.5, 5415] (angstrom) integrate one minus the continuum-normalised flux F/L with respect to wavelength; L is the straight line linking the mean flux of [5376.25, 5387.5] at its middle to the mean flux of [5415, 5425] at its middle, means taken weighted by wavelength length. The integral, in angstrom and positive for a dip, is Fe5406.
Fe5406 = 2.70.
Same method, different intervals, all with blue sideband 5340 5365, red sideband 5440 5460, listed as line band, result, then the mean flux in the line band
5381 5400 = 0.5 angstrom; 21.3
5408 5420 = -0.6 angstrom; 22.9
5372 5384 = -0.5 angstrom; 22.9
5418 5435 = -0.6 angstrom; 22.6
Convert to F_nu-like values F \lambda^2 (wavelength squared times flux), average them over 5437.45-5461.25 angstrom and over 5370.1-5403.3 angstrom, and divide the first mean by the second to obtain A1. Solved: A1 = 1.03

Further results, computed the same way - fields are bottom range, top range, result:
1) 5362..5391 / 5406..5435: 1.02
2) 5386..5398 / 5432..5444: 1.08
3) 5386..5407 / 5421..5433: 1.10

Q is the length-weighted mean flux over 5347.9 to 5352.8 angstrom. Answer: 22.1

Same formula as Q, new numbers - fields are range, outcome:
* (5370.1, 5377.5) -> 22.4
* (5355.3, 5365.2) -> 22.6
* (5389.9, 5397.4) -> 20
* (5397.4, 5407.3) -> 20.6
